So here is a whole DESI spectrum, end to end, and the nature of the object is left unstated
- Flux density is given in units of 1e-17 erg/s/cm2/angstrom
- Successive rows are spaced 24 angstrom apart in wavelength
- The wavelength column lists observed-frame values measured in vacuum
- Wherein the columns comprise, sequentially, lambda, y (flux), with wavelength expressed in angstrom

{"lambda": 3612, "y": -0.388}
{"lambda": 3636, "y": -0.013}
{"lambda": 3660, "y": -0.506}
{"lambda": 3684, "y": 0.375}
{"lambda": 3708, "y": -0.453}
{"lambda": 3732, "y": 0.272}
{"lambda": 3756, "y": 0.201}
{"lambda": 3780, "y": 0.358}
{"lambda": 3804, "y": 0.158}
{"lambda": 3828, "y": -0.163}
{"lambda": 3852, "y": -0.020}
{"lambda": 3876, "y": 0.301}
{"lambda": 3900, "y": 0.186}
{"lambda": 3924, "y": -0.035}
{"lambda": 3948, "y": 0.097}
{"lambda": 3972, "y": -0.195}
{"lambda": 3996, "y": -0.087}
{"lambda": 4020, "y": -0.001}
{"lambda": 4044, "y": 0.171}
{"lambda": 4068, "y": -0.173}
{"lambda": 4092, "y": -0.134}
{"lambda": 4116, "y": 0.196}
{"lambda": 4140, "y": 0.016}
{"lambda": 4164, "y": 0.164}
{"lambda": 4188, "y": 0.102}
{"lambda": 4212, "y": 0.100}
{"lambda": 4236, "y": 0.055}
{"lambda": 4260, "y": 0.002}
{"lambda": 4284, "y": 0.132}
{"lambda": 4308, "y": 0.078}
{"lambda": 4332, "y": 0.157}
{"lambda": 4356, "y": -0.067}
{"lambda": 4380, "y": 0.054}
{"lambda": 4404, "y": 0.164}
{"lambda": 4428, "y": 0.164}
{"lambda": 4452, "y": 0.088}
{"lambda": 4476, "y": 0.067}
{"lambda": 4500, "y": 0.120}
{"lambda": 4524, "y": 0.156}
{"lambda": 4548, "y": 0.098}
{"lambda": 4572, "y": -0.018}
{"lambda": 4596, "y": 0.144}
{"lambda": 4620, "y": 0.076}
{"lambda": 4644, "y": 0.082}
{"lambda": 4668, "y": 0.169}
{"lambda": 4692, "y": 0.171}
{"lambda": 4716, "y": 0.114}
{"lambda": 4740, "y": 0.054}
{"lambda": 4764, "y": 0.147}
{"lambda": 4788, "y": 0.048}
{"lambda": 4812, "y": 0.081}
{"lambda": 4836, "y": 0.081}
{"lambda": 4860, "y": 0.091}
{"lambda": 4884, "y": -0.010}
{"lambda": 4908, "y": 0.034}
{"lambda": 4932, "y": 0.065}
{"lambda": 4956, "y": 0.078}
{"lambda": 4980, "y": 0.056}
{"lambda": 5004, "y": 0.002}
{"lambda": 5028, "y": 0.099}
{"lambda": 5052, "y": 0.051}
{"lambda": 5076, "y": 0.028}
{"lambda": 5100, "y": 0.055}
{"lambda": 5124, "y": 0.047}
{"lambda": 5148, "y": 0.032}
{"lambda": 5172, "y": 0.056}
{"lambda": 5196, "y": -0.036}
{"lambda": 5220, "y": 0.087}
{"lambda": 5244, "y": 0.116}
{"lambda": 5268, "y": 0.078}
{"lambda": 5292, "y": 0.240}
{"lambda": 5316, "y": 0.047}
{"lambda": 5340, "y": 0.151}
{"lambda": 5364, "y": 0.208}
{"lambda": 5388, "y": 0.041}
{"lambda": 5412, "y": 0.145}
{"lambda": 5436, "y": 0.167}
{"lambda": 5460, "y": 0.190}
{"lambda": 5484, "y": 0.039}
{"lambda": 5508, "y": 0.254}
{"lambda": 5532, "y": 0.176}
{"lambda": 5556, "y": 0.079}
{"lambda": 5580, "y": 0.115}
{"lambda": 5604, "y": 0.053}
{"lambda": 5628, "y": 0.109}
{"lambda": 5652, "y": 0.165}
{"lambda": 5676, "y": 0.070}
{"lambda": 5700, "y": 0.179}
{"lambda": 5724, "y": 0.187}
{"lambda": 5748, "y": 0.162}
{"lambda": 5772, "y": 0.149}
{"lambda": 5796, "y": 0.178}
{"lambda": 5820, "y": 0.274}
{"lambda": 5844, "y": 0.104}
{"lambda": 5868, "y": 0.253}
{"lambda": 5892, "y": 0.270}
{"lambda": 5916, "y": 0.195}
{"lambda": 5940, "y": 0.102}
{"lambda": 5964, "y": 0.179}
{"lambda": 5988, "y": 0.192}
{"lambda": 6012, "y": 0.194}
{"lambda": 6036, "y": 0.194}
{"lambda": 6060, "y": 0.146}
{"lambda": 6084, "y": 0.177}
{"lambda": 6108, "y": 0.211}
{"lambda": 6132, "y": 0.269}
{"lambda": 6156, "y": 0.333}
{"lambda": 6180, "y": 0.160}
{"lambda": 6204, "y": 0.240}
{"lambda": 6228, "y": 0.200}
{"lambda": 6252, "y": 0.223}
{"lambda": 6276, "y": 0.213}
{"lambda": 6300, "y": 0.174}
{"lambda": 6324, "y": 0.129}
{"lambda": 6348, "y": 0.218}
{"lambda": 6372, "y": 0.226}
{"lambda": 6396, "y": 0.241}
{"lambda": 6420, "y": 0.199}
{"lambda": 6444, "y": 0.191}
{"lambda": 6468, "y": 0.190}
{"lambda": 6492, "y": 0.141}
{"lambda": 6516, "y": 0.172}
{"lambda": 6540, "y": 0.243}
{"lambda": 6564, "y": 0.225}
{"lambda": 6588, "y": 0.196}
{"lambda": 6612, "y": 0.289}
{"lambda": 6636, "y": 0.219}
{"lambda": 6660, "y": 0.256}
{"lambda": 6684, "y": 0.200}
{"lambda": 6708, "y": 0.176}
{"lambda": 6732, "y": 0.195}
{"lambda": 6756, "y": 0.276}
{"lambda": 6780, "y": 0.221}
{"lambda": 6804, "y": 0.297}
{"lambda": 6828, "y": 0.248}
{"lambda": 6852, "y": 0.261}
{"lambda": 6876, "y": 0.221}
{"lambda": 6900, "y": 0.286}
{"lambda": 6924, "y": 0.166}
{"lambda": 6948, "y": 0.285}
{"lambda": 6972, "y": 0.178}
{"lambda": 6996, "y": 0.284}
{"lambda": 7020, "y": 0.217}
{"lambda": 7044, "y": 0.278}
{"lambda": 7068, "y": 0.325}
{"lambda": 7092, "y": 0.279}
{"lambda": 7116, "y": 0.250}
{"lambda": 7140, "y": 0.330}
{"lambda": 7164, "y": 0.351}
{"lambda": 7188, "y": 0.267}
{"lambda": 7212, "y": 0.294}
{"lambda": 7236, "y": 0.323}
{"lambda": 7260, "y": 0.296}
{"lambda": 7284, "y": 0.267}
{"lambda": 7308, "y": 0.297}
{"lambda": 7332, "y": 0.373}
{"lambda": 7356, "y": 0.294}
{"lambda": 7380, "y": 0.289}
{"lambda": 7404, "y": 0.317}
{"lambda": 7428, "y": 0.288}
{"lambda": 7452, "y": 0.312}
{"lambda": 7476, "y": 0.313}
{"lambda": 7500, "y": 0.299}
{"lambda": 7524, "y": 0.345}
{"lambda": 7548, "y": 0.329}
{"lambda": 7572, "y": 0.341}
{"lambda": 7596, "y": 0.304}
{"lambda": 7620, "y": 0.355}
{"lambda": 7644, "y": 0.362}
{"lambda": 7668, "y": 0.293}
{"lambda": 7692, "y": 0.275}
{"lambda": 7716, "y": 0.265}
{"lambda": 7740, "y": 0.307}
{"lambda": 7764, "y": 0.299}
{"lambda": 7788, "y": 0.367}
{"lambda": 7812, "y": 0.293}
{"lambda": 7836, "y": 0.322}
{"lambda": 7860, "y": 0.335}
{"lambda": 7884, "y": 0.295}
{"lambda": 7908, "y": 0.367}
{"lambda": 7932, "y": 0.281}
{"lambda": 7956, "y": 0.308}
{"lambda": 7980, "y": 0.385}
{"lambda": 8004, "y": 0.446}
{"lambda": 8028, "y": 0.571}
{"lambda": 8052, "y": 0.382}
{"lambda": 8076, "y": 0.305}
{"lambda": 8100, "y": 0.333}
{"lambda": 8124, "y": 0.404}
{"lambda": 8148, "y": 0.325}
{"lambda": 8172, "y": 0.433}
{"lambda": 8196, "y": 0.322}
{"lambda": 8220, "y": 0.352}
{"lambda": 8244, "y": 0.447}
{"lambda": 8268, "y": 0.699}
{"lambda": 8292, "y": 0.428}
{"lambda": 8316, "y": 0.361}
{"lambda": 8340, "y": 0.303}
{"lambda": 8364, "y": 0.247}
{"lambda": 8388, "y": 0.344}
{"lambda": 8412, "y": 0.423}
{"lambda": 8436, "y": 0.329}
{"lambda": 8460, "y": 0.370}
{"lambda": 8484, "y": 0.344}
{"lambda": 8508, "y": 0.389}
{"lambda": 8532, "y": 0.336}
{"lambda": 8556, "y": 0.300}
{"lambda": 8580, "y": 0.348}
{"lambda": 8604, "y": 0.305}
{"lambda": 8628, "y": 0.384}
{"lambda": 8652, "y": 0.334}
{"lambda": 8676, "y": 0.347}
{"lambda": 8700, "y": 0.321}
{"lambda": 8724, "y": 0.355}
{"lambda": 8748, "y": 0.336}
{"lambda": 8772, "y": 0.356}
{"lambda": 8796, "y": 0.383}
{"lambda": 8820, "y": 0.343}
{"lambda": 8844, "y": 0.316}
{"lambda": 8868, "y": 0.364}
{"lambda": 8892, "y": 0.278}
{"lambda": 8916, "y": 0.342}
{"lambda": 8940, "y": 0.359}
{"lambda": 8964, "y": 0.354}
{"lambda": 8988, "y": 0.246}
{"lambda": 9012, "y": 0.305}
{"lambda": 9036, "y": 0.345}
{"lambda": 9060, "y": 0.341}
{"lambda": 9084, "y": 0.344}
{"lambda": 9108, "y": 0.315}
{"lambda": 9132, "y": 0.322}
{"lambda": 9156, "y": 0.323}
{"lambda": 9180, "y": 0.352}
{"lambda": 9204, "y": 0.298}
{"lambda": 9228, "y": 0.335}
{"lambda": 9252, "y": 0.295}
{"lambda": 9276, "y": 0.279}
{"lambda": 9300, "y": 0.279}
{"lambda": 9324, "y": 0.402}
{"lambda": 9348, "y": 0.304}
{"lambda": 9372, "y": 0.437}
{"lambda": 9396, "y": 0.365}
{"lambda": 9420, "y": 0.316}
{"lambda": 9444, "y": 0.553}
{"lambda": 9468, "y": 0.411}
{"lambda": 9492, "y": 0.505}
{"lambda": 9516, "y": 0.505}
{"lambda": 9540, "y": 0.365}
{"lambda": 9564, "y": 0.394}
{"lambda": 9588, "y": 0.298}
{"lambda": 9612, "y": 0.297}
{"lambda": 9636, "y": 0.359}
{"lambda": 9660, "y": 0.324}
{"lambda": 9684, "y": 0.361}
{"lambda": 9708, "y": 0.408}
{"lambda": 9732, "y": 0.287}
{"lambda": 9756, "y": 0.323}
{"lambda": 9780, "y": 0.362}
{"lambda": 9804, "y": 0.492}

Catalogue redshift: 0.65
